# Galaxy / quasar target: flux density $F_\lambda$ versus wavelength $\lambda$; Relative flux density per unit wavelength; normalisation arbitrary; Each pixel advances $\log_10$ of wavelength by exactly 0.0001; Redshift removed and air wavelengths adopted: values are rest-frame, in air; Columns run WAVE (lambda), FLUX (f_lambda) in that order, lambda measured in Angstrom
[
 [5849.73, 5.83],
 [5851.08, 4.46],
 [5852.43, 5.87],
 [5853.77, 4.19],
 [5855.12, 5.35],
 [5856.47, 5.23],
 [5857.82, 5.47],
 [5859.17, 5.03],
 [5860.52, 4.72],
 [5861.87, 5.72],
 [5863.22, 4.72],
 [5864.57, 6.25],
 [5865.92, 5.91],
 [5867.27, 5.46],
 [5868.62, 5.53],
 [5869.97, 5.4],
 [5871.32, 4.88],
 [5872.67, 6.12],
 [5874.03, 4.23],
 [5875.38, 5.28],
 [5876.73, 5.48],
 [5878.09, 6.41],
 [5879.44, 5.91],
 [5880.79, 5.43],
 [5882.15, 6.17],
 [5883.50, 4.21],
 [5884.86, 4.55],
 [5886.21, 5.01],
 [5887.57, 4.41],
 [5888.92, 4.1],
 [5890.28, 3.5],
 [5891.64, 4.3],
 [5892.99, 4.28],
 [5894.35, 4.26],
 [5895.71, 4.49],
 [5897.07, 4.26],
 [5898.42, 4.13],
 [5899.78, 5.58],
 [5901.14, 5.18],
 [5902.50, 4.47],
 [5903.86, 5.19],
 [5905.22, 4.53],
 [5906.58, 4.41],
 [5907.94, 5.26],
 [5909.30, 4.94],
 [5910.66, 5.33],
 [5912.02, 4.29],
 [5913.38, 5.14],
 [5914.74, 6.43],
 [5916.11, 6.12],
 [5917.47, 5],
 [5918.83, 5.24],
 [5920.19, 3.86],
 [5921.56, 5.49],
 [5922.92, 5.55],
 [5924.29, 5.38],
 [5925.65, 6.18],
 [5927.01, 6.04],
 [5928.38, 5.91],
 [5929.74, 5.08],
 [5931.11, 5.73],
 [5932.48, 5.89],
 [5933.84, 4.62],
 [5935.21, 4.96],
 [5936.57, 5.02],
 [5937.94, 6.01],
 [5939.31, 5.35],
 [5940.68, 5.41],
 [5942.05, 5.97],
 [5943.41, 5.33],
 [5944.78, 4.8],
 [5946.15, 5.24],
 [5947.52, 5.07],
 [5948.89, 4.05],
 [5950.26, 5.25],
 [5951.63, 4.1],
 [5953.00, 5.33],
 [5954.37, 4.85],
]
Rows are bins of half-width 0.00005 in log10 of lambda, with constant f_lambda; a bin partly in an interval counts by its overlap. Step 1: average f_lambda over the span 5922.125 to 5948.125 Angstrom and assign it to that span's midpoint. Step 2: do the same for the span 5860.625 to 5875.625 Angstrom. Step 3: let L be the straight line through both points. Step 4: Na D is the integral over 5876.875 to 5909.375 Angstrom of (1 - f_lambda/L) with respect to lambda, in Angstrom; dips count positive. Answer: 3.7 Angstrom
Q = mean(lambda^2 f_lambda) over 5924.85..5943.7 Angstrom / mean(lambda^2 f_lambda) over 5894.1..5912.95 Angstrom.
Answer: 1.18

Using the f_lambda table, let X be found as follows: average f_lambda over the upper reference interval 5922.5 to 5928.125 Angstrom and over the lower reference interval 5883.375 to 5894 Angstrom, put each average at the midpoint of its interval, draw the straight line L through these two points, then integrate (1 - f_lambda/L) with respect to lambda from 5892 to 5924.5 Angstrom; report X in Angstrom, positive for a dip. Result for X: 1.0 Angstrom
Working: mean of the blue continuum 4.3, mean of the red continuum 5.81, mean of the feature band 4.94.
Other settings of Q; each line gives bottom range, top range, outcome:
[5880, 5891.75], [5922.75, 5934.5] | 1.22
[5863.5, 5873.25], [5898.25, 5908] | 0.87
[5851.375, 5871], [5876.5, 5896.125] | 0.91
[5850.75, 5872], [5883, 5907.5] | 0.86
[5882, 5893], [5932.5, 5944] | 1.23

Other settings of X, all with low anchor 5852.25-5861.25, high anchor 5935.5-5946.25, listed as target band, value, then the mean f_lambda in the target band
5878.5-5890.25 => 0.6 Angstrom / 4.93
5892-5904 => 1.4 Angstrom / 4.62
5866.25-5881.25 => -1.0 Angstrom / 5.48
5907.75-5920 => 0.1 Angstrom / 5.25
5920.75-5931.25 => -0.6 Angstrom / 5.64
